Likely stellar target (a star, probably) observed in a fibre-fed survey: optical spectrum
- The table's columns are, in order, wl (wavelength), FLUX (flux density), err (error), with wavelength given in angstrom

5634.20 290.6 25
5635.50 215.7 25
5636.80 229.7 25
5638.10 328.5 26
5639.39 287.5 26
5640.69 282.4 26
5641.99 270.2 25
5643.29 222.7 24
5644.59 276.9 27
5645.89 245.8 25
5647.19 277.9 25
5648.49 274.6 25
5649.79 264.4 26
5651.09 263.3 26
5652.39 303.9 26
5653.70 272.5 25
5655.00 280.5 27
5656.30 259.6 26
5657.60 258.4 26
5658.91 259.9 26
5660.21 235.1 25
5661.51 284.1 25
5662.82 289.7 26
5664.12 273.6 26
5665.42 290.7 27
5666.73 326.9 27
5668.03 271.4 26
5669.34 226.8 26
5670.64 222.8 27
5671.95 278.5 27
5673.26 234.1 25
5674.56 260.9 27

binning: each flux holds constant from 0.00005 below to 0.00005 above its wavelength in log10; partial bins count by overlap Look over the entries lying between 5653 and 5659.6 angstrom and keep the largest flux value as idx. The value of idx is 280.5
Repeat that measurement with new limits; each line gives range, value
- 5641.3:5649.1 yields 277.9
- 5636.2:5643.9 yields 328.5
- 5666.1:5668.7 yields 326.9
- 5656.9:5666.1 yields 290.7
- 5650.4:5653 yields 303.9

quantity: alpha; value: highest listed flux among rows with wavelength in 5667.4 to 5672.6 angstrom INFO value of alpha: 278.5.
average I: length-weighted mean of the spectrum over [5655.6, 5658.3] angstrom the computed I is 259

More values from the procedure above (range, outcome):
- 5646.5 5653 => 277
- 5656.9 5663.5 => 265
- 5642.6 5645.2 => 250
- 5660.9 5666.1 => 285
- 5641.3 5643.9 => 247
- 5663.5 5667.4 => 297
